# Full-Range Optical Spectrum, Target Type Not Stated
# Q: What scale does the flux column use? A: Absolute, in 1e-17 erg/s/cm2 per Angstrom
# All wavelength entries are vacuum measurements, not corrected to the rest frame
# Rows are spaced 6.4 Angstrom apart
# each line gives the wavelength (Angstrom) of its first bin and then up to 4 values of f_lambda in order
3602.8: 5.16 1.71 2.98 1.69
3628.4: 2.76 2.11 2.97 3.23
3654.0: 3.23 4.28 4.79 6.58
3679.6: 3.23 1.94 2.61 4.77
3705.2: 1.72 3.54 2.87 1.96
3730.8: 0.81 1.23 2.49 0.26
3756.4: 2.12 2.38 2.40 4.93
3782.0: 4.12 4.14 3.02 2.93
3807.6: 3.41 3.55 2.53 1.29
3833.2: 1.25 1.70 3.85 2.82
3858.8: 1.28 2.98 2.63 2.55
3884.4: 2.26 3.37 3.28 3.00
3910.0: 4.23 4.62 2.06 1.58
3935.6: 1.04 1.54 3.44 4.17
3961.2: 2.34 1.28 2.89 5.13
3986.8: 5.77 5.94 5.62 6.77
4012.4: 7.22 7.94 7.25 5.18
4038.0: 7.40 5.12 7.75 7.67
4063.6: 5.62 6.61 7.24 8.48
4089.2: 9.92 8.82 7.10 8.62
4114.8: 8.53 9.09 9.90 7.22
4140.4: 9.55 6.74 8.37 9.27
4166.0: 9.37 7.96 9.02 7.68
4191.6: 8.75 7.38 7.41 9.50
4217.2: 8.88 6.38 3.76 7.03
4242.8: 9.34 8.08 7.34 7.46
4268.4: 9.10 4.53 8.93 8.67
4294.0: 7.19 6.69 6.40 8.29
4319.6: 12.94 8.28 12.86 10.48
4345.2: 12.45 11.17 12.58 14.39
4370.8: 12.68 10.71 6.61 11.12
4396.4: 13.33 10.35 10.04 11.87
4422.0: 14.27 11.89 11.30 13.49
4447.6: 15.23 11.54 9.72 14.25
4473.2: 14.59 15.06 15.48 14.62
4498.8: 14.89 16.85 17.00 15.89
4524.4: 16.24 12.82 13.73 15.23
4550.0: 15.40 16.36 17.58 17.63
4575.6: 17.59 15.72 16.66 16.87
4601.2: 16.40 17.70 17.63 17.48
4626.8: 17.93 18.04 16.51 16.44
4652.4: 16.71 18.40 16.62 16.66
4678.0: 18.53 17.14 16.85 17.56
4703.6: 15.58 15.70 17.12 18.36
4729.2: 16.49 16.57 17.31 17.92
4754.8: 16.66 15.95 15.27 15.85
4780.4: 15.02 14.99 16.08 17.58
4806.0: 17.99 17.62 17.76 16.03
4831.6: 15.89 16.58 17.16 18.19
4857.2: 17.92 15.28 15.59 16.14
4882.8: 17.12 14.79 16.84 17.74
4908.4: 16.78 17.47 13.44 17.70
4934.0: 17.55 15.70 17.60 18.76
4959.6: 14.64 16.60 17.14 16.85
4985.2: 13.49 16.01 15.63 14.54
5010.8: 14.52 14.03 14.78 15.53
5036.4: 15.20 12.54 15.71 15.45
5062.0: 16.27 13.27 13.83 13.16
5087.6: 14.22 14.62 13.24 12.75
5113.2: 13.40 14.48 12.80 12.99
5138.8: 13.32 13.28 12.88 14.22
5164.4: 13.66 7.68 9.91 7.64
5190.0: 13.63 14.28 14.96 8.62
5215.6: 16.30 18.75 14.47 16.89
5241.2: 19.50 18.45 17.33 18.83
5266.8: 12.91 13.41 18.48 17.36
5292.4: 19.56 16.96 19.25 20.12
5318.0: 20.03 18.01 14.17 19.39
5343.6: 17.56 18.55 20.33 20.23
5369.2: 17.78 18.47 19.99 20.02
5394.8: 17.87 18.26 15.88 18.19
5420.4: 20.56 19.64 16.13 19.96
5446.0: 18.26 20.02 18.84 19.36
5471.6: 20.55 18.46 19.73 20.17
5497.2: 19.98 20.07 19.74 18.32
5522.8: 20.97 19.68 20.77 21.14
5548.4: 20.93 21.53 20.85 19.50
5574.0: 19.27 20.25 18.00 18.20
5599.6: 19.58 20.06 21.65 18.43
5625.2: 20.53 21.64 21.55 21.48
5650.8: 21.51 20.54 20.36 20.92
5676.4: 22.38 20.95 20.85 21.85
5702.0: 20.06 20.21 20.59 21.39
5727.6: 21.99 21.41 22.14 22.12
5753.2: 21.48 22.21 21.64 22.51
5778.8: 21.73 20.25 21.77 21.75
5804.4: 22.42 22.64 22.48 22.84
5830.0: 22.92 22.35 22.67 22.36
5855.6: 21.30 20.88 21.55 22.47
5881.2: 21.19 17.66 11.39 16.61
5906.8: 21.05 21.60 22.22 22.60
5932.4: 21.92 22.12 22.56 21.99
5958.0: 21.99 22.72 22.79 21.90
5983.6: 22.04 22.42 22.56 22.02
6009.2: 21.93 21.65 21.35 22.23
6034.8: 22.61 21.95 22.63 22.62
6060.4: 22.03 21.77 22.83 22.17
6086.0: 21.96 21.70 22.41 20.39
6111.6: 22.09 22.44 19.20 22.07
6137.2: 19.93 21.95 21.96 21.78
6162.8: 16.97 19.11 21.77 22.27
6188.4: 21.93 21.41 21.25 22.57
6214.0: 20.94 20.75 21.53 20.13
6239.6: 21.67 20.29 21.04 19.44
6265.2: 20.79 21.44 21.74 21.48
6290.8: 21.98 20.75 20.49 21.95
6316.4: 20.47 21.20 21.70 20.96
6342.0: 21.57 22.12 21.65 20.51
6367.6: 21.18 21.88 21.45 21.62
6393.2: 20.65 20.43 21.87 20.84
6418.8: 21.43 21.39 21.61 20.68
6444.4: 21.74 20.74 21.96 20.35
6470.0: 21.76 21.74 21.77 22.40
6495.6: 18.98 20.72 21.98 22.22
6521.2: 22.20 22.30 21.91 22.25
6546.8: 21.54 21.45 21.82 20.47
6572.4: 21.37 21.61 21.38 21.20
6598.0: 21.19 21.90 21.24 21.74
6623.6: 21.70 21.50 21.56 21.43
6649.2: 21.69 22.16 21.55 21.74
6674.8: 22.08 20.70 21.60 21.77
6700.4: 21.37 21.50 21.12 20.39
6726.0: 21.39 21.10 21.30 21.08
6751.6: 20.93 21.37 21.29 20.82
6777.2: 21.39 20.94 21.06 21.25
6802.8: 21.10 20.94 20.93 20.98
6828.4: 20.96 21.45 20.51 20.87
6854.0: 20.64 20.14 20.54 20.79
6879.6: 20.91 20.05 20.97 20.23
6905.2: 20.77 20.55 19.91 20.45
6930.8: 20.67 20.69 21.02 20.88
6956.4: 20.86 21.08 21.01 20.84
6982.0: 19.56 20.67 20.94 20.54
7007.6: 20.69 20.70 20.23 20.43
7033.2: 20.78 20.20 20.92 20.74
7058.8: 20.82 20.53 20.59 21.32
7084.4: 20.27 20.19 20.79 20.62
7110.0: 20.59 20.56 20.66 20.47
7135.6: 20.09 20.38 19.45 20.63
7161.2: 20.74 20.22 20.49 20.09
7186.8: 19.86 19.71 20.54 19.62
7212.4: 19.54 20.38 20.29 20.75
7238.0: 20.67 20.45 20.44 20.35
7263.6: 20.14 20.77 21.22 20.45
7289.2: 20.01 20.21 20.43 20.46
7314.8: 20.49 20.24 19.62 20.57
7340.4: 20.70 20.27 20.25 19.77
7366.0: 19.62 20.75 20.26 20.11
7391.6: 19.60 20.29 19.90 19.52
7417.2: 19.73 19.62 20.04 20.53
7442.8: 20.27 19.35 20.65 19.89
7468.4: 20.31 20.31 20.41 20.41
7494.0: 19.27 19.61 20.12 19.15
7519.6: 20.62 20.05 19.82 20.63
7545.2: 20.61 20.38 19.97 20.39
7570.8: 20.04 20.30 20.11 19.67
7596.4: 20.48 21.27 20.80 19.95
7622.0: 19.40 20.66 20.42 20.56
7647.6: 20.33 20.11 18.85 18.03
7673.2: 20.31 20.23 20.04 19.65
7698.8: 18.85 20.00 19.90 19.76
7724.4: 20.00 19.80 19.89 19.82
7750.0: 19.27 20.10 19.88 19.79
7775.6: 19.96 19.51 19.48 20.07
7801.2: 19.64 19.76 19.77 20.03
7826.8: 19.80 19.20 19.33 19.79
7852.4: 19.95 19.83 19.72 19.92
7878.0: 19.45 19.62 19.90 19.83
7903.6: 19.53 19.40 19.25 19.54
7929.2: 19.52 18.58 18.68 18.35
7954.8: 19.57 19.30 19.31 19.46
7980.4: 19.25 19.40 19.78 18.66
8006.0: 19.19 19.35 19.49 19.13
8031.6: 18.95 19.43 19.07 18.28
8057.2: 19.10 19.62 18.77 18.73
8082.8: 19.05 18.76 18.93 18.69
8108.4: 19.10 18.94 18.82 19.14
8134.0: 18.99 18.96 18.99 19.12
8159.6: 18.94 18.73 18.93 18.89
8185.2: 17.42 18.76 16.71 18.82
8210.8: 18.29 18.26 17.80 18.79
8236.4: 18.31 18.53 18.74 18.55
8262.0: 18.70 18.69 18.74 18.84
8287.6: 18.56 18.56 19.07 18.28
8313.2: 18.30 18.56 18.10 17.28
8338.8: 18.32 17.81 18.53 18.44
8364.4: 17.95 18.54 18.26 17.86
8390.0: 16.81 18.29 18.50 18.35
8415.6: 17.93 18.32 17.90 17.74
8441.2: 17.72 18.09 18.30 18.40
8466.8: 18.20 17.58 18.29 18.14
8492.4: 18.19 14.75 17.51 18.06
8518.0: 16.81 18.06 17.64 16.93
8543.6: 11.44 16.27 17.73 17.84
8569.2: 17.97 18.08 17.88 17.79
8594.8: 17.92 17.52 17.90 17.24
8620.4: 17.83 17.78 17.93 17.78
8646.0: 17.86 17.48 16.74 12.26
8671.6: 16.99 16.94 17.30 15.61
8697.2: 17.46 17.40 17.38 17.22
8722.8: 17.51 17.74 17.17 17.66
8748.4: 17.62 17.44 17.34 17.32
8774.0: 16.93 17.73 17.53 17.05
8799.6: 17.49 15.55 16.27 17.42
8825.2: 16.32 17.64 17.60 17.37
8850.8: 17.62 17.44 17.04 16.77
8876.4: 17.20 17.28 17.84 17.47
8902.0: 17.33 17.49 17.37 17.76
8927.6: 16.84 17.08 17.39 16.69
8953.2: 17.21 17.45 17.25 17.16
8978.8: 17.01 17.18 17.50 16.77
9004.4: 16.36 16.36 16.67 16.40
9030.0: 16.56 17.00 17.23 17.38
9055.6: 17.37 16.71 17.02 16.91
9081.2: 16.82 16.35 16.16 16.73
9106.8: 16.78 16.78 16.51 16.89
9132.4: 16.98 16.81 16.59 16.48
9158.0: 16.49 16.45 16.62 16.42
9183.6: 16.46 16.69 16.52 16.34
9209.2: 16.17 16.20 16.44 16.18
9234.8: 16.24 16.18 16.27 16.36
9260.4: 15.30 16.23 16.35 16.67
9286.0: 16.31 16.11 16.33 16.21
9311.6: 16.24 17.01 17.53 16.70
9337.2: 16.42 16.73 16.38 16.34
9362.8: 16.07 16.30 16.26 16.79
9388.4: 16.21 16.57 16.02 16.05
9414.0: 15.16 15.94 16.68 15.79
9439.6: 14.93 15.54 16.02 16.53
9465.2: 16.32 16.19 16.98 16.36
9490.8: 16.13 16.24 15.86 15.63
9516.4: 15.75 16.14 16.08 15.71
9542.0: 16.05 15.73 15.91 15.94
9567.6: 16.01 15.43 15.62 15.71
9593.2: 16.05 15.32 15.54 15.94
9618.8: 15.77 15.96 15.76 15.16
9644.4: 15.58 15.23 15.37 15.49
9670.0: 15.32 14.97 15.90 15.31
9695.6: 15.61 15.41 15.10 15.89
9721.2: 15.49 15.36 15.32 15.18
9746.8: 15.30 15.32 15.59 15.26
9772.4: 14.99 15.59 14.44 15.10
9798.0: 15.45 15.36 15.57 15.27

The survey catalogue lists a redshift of 0.000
